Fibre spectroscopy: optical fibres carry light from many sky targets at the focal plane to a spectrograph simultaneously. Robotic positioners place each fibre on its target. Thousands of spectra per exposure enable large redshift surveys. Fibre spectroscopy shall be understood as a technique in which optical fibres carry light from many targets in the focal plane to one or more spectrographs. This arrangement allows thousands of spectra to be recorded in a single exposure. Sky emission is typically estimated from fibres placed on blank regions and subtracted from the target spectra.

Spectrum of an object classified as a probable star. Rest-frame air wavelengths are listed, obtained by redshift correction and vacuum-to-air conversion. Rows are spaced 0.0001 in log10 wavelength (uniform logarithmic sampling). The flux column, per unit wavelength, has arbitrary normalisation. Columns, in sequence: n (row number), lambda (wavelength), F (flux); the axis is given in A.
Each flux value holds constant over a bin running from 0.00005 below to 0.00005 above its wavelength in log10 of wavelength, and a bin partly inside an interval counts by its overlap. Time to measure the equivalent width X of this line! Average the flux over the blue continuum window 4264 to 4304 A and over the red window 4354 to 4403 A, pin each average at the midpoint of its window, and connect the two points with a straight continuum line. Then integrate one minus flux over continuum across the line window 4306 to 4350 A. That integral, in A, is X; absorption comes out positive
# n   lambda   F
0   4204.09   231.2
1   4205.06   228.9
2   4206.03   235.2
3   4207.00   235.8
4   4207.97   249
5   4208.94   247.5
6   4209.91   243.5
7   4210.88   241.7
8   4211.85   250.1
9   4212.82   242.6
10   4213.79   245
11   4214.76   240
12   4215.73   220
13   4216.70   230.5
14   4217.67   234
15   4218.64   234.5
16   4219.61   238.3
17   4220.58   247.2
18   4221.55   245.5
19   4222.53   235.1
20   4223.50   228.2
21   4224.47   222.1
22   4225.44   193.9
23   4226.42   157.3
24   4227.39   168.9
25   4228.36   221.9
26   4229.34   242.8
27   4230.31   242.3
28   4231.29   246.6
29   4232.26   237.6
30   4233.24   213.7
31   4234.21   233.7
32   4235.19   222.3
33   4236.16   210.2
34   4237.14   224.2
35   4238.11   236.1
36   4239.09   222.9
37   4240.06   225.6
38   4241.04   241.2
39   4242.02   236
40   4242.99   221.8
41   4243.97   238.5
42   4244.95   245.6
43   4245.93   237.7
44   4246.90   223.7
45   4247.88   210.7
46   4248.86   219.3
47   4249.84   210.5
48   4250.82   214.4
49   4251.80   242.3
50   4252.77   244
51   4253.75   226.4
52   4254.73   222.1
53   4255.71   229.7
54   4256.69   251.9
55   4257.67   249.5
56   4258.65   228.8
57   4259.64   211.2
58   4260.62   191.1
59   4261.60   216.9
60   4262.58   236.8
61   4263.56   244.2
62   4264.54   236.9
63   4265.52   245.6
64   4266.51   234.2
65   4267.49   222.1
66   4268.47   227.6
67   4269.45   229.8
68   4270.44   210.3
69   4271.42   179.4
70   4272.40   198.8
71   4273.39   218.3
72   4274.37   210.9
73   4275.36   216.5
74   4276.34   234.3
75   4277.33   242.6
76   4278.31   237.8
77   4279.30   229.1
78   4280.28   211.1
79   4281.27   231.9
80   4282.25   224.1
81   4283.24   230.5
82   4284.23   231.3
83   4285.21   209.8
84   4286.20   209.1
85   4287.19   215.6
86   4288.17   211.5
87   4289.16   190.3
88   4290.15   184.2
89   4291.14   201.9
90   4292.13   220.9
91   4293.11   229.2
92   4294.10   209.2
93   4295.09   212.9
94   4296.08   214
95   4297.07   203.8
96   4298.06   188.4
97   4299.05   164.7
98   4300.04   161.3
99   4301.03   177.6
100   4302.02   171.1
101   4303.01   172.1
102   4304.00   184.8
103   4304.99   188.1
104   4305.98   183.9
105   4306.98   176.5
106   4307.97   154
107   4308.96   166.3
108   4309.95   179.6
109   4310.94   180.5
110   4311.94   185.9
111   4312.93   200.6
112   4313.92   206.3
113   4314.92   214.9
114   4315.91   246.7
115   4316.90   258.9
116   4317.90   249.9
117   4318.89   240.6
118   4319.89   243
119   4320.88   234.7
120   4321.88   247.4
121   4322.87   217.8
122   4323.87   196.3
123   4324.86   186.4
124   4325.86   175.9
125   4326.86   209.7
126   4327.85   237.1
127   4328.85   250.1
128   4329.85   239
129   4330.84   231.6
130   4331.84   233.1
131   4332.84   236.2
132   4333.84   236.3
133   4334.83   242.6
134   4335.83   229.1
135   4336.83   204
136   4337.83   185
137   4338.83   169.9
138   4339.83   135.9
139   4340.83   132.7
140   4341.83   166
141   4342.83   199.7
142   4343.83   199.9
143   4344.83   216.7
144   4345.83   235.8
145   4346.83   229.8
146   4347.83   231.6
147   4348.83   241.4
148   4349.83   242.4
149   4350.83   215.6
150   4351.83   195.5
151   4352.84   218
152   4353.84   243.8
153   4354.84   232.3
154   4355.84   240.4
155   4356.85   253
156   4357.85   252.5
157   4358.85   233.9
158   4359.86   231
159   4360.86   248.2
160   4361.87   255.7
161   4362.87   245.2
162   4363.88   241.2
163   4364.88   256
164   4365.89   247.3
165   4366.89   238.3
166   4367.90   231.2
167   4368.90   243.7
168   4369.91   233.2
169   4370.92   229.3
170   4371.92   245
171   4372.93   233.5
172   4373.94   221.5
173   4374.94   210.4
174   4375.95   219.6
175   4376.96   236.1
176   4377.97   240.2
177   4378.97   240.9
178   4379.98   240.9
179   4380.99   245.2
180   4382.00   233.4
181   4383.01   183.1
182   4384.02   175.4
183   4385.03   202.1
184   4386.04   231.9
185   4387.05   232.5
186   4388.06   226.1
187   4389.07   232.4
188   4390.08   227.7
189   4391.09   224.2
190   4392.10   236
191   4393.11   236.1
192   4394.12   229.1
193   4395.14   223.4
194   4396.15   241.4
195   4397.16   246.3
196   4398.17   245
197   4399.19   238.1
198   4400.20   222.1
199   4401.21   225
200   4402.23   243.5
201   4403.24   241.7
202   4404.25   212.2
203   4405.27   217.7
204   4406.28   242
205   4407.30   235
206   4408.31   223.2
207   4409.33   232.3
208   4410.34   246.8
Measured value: 2.12 A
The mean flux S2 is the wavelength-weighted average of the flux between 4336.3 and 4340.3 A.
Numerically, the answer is 174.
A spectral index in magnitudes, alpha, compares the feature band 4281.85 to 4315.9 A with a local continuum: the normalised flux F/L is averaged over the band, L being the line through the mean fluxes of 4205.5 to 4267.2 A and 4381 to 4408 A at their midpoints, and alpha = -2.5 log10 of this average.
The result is 0.17 mag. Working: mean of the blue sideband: 230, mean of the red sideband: 227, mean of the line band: 196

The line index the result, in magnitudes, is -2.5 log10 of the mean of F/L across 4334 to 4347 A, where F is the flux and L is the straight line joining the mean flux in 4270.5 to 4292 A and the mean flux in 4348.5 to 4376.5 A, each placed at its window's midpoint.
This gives 0.173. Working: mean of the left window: 215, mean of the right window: 236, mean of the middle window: 196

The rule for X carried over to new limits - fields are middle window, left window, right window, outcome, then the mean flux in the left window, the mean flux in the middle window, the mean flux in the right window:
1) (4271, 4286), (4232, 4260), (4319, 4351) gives 0.20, 229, 220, 214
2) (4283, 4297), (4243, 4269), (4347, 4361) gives 1.17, 229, 212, 234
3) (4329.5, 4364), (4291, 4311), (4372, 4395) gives -2.01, 188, 221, 226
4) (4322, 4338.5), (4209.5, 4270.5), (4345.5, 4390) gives 0.83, 229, 220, 232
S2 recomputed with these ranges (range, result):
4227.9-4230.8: 235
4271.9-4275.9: 211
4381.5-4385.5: 198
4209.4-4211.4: 243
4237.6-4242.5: 232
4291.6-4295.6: 218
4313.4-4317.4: 232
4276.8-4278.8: 240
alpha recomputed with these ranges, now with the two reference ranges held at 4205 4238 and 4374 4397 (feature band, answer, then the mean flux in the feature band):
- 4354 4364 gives -0.08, 243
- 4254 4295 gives 0.04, 221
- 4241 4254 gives 0.00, 229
